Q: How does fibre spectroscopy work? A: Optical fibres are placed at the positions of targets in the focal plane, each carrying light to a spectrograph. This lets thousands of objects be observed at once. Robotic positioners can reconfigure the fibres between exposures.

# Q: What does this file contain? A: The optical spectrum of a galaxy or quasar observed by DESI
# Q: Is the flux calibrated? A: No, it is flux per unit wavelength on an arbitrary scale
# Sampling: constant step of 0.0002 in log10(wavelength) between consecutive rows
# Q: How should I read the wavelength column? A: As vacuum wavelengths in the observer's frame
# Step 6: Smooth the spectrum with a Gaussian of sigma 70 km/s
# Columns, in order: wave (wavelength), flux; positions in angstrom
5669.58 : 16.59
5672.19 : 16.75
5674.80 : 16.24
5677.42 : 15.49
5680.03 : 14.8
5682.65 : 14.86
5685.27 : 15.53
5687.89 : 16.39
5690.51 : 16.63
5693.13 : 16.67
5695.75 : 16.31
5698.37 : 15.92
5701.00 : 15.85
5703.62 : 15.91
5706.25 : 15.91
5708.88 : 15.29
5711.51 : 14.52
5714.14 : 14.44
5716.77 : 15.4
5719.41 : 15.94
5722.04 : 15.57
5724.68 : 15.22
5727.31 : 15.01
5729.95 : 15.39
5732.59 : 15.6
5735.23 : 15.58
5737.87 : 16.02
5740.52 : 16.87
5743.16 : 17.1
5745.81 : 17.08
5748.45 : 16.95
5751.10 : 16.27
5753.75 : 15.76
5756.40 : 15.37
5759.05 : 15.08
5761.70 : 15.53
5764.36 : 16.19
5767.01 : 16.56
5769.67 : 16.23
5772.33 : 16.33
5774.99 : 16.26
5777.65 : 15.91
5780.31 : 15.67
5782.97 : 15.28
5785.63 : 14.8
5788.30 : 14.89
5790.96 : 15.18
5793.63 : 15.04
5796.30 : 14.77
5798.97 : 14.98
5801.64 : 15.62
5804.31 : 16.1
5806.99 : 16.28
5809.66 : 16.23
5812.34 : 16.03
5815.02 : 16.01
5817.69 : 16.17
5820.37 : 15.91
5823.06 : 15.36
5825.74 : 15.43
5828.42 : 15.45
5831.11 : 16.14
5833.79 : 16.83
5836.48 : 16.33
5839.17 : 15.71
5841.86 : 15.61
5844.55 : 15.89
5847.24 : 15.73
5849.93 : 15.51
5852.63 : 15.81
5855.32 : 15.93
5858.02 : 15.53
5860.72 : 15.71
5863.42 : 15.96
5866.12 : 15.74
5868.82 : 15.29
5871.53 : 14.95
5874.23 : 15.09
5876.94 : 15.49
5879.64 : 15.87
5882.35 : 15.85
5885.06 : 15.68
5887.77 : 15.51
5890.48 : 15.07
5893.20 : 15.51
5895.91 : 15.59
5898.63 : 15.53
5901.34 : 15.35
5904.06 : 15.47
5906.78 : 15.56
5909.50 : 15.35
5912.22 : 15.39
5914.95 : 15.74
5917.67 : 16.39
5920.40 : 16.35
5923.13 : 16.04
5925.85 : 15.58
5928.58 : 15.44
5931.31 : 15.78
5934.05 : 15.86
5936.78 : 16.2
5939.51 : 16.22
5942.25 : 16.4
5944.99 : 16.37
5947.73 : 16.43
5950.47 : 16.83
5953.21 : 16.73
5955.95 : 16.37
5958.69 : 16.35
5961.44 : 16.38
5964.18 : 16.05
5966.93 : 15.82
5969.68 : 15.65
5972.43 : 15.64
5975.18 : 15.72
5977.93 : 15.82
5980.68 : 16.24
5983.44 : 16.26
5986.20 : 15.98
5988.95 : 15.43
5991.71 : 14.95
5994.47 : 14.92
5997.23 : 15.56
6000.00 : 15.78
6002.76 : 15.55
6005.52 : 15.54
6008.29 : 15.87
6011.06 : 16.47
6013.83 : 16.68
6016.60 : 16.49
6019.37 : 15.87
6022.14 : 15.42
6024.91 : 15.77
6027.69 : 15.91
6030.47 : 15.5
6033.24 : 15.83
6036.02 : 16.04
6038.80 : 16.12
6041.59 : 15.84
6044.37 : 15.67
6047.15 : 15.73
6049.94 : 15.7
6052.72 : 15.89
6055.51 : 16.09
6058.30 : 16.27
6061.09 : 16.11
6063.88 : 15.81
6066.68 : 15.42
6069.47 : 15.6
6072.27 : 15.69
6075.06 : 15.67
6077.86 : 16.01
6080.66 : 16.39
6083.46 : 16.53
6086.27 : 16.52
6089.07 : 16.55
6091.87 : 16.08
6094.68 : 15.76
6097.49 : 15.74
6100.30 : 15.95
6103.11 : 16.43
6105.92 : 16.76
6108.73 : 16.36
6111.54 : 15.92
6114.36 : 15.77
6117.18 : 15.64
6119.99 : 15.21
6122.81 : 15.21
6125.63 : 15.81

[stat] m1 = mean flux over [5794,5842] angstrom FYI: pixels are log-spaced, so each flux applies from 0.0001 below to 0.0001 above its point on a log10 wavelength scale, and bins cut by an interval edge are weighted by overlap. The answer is 15.8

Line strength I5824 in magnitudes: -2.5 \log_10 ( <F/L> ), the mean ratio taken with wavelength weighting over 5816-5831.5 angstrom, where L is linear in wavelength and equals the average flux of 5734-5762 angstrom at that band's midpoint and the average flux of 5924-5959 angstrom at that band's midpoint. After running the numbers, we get 0.031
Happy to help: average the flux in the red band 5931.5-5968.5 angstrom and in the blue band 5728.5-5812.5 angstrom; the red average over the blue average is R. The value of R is 1.03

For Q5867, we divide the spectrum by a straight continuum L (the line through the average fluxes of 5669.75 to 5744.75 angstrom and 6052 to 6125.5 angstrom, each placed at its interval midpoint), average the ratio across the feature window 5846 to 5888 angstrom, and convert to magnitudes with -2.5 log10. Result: 0.02 mag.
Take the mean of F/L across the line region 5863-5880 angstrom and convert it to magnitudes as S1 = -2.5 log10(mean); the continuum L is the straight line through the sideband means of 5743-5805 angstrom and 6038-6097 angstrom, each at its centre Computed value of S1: 0.03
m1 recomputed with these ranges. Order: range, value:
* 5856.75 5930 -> 15.6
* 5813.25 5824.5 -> 15.9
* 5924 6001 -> 16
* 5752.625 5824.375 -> 15.7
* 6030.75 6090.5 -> 16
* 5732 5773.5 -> 16.2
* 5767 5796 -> 15.6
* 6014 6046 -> 15.9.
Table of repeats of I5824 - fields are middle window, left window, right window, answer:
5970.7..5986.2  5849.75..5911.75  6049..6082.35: -0.014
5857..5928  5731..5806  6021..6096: 0.018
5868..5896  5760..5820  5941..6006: 0.028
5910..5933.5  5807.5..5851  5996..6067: 0.006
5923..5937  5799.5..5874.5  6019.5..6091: 0.006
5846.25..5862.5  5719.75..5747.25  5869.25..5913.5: -0.010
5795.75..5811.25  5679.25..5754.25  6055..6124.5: 0.010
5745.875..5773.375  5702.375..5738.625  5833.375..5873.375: -0.039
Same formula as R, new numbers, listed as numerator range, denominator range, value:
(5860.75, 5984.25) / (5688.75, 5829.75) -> 1.00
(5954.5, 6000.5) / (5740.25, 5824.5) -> 1.00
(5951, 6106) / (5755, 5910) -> 1.02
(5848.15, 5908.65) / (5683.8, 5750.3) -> 0.98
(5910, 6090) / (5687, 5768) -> 1.00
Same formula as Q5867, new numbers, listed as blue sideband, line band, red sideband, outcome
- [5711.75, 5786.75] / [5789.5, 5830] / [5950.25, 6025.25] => 0.015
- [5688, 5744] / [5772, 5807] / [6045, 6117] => 0.025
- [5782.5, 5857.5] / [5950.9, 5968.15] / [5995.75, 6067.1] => -0.034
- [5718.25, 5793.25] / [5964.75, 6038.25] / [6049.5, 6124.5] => 0.009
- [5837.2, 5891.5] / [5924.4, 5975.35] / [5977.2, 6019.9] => -0.024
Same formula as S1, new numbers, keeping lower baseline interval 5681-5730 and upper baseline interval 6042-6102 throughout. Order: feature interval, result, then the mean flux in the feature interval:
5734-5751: -0.06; 16.6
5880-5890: 0.01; 15.6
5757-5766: 0.00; 15.6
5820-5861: 0.00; 15.8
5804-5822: -0.03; 16.1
